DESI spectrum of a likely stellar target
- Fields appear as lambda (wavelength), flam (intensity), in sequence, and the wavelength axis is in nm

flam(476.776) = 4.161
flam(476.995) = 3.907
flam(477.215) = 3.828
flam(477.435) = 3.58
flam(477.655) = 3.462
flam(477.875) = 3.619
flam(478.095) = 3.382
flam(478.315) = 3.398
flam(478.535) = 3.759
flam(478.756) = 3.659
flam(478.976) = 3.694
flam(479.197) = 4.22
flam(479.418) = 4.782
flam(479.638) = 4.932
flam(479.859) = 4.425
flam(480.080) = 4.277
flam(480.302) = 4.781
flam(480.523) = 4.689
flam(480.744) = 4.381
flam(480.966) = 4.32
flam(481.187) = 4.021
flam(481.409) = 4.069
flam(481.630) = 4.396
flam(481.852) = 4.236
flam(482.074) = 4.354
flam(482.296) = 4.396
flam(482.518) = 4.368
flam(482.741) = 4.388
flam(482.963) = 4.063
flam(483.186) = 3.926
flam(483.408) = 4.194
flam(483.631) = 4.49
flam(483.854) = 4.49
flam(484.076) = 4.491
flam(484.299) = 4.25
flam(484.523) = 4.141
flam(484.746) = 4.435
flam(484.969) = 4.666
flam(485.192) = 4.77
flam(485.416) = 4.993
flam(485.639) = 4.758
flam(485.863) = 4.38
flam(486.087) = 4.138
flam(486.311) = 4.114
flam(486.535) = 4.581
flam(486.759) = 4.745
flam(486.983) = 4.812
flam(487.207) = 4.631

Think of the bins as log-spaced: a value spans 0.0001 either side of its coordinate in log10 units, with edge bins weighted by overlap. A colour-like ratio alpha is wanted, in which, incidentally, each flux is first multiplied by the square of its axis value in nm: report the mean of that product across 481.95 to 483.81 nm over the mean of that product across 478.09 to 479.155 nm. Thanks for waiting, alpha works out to 1.2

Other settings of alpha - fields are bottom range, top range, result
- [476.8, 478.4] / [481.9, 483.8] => 1.20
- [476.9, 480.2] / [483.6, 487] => 1.18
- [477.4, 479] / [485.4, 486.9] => 1.31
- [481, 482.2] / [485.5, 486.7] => 1.07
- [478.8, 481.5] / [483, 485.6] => 1.03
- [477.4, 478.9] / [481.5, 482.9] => 1.24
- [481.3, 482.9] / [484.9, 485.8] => 1.12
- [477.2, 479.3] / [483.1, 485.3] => 1.23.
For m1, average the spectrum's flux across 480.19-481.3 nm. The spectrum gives 4.43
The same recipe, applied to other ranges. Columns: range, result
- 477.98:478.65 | 3.52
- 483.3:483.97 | 4.4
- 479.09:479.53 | 4.51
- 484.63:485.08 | 4.55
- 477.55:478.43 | 3.47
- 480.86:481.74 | 4.21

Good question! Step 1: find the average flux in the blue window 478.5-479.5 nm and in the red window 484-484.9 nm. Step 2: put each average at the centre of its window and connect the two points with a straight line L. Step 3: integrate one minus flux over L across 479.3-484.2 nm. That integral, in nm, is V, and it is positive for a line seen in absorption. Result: -0.24 nm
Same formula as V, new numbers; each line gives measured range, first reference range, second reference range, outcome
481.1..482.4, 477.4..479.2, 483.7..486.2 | -0.06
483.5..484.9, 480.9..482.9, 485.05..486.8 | 0.01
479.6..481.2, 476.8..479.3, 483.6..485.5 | -0.20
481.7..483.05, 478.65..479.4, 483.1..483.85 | -0.04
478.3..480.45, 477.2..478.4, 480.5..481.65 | -0.19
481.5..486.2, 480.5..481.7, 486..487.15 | 0.00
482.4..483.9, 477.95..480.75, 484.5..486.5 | 0.04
